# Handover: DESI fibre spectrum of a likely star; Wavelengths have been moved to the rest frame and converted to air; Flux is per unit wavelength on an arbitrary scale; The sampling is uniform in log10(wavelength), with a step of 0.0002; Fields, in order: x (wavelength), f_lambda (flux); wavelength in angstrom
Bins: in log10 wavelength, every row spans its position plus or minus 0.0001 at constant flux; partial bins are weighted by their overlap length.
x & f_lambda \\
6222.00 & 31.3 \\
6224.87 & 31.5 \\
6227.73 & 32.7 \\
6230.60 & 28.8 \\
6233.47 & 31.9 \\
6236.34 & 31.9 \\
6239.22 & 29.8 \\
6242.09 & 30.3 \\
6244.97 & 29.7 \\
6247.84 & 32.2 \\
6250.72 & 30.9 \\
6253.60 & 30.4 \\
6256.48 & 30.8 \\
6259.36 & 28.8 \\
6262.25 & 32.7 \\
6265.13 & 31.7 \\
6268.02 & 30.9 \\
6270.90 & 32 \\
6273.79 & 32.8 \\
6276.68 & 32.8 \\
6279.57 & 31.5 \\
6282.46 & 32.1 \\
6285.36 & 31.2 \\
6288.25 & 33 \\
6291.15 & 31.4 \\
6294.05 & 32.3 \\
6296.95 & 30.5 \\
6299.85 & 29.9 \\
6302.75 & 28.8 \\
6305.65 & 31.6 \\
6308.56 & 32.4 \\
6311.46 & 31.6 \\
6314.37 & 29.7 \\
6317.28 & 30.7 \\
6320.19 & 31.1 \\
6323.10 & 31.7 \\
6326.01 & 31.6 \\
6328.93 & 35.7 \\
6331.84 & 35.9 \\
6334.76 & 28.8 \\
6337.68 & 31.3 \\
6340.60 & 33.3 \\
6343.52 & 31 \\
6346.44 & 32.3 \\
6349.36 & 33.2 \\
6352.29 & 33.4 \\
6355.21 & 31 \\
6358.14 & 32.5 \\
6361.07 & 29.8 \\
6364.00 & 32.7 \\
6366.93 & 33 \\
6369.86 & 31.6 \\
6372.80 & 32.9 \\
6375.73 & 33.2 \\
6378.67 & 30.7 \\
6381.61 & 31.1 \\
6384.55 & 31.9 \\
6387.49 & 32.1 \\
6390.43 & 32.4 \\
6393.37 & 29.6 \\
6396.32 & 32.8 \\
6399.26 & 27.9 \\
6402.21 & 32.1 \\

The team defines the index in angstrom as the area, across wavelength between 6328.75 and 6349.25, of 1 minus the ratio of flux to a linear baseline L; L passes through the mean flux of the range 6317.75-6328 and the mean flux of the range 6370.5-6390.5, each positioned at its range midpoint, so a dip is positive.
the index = -0.5 angstrom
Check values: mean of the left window 31.6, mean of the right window 32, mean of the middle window 32.5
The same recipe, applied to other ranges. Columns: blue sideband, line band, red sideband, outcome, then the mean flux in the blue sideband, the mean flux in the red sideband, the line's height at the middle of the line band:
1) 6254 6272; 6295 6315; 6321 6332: 1.1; 31.1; 33.3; 32.6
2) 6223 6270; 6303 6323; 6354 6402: 0.1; 31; 31.6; 31.3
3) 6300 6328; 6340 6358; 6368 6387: -0.5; 31.1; 31.9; 31.5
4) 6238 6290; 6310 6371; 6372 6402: -1.1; 31.3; 31.5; 31.4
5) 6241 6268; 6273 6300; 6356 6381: -0.6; 30.8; 32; 31.2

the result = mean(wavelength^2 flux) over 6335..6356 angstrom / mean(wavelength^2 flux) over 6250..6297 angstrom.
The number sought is 1.04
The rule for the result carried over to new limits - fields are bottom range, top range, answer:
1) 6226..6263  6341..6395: 1.08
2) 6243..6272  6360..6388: 1.07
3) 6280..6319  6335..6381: 1.05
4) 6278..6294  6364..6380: 1.04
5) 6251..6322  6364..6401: 1.04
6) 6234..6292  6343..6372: 1.05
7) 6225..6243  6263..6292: 1.05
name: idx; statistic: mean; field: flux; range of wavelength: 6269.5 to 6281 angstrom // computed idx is 32.3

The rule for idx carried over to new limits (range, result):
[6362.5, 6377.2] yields 32.7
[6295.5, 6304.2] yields 29.7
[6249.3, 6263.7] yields 30.7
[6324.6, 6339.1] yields 32.7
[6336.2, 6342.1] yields 32.3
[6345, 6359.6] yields 32.5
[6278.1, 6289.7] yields 32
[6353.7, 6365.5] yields 31.5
